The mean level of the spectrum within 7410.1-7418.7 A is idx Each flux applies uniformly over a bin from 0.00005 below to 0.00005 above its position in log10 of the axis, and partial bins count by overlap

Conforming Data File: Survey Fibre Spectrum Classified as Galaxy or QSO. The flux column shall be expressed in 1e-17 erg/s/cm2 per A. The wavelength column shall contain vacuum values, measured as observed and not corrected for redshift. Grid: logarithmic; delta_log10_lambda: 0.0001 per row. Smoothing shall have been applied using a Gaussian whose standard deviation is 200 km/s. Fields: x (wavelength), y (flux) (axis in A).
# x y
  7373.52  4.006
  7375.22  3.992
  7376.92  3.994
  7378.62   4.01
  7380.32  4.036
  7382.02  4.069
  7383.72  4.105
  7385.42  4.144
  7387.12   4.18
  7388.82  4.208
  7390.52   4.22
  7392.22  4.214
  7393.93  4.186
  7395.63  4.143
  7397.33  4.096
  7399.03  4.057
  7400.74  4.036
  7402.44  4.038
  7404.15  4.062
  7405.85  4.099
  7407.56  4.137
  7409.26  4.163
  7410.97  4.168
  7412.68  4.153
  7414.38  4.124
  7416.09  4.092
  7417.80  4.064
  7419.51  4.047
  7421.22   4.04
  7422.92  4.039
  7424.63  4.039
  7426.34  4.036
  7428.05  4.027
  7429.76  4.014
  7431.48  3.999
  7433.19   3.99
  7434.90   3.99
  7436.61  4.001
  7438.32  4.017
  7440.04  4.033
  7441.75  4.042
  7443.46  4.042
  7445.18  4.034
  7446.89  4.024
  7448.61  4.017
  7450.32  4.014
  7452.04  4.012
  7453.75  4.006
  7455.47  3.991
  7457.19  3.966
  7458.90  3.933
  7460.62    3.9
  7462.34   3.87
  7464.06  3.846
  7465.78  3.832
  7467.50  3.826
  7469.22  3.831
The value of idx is 4.12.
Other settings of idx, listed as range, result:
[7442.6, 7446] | 4.04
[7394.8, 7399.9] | 4.1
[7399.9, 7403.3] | 4.04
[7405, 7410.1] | 4.14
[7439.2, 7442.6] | 4.04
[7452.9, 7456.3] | 3.99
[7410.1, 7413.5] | 4.15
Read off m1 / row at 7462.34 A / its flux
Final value 3.87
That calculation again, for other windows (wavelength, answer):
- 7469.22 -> 3.831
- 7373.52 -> 4.006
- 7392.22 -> 4.214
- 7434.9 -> 3.99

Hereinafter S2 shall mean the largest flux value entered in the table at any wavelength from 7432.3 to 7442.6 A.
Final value 4.042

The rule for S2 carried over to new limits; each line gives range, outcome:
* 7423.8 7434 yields 4.039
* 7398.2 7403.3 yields 4.057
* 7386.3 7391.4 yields 4.22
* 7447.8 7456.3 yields 4.017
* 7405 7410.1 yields 4.163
